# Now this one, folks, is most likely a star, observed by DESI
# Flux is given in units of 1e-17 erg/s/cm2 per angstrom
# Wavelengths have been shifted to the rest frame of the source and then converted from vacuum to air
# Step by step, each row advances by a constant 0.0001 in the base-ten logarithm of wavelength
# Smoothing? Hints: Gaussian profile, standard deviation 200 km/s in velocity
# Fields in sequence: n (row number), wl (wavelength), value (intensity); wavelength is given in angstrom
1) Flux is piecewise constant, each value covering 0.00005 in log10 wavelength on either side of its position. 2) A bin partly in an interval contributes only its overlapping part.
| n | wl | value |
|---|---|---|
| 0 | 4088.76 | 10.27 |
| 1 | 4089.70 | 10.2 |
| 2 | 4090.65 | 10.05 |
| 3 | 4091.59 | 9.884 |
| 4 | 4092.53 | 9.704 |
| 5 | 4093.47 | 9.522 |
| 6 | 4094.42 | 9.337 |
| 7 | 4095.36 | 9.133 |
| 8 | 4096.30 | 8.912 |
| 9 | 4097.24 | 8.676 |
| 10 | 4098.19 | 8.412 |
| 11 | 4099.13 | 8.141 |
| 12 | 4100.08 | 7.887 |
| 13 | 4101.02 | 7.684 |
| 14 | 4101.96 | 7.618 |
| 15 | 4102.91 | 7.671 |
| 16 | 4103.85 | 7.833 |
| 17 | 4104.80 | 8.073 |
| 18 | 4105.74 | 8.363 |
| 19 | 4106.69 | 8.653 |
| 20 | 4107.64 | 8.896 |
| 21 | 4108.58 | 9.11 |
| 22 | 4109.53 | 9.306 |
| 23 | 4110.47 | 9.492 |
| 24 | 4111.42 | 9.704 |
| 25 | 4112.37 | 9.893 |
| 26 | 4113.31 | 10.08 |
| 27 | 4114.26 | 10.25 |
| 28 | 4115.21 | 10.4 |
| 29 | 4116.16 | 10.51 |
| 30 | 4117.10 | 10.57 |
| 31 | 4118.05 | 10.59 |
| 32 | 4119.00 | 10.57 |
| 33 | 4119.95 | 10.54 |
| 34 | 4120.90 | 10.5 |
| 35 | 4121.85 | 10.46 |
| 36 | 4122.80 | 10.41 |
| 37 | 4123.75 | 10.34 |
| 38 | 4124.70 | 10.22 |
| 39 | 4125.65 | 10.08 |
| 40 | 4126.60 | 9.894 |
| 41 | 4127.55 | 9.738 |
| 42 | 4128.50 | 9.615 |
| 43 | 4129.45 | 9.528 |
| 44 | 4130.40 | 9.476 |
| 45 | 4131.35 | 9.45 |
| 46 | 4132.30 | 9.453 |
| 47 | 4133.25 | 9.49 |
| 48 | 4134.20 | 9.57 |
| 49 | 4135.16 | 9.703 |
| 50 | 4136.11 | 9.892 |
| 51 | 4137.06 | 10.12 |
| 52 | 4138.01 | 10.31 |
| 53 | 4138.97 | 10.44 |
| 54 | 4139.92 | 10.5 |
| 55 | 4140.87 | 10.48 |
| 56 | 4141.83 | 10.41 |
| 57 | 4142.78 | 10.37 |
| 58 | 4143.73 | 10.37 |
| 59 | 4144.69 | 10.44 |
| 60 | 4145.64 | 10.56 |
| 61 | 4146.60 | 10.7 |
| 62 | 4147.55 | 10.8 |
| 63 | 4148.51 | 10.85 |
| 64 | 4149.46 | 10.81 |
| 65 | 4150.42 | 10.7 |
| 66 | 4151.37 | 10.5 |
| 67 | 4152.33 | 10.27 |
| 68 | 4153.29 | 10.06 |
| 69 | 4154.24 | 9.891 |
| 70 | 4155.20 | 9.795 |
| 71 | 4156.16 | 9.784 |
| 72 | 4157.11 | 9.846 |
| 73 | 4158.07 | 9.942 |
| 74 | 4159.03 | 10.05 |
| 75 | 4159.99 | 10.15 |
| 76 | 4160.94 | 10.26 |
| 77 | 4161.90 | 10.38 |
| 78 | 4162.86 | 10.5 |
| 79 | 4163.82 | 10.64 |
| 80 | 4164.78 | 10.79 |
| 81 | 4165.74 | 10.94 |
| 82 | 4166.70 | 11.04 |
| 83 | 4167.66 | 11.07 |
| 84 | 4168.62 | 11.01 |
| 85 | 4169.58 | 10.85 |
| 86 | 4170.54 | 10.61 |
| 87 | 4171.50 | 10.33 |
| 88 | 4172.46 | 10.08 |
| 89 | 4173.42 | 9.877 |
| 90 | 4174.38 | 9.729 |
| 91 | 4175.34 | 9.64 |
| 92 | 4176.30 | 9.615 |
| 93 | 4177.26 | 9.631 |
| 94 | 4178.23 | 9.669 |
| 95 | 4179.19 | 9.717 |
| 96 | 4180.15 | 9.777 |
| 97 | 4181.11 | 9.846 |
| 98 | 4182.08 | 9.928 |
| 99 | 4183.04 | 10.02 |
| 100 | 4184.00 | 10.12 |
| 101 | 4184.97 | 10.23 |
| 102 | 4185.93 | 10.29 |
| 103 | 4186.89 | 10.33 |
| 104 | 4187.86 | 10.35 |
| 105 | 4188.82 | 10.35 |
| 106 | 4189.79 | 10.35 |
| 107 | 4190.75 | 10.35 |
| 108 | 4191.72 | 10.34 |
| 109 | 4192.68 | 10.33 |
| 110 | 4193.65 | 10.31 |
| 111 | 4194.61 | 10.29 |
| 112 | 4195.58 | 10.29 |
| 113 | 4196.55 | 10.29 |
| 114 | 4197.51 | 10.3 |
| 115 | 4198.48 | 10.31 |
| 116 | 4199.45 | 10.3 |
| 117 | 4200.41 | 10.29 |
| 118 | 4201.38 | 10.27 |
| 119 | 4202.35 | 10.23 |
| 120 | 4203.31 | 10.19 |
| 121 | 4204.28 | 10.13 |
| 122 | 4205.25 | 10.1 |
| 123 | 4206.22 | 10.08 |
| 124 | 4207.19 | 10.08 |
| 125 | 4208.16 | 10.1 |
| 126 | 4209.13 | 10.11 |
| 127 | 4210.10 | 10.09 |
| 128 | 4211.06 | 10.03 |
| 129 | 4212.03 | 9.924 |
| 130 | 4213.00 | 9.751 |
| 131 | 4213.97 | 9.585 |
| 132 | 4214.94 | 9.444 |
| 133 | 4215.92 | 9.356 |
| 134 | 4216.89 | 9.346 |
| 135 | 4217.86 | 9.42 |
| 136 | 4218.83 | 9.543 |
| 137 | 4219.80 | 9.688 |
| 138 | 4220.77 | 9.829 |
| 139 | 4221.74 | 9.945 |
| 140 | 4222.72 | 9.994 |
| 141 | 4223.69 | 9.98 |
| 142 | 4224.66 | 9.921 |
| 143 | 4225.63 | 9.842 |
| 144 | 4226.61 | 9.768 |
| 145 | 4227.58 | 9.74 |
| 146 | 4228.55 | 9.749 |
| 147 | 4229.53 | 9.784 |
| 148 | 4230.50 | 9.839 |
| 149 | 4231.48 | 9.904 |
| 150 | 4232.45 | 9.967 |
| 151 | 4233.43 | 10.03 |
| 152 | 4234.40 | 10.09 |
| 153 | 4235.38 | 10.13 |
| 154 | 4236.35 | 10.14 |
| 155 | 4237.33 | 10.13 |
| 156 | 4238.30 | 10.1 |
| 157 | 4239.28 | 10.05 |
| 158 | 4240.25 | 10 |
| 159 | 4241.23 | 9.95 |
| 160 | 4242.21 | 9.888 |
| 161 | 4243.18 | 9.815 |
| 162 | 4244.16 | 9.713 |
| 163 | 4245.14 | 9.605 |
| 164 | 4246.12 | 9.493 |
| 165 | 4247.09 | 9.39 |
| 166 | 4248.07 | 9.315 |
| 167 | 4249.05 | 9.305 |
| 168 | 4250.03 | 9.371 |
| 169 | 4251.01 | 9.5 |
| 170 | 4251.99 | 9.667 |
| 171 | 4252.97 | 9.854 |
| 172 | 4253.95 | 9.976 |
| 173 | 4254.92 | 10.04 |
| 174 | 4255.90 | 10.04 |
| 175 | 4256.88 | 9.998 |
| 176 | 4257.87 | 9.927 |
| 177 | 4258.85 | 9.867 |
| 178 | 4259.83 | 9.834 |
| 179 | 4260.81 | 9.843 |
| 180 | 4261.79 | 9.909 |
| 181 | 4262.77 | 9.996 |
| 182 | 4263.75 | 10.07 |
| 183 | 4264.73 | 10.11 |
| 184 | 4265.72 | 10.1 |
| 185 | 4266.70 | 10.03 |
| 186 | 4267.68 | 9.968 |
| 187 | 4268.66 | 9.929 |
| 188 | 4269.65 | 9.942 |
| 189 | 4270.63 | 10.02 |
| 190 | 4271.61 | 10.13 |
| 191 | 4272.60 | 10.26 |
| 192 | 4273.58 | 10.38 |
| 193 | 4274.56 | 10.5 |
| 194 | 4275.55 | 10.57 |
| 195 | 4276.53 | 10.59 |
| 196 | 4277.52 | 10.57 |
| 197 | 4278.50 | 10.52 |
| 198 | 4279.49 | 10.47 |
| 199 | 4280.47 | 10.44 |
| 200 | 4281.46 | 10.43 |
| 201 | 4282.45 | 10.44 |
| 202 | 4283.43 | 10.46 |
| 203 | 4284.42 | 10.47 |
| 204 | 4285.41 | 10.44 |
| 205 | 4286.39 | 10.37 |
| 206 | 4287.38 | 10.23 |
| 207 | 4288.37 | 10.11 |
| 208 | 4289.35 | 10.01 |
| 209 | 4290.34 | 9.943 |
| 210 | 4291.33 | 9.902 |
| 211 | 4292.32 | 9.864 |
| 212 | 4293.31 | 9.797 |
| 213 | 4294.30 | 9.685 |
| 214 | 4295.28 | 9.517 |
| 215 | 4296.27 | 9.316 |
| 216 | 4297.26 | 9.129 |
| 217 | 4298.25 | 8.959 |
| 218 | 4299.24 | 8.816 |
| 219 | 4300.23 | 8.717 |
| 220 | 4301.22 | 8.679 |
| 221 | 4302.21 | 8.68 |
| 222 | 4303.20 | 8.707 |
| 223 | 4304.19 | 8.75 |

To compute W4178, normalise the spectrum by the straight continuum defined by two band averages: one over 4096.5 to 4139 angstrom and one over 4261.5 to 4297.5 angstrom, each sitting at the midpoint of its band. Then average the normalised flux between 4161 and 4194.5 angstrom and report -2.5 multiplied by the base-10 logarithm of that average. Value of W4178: -0.058 mag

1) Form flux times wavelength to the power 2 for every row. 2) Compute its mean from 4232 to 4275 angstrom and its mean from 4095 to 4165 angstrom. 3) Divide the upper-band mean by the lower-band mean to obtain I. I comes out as 1.07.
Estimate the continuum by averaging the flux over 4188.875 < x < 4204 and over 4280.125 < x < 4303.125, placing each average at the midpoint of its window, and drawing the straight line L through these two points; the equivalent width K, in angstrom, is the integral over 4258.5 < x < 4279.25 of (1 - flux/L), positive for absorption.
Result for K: -0.6 angstrom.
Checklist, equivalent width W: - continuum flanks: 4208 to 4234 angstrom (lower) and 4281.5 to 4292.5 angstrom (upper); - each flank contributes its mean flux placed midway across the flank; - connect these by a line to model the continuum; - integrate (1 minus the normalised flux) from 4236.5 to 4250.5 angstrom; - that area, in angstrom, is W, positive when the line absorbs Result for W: 0.3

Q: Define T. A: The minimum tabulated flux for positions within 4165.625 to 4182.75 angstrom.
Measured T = 9.615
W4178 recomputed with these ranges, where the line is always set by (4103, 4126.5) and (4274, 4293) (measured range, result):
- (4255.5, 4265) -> 0.03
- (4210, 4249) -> 0.04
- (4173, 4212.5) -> -0.01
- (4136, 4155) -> -0.06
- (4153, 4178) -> -0.03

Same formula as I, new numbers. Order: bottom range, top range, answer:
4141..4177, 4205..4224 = 0.97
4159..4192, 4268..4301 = 1.03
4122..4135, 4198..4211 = 1.08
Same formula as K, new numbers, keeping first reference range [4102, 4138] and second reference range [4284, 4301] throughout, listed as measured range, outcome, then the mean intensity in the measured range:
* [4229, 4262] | -0.5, 9.83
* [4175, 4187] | -0.3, 9.9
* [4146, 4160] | -0.9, 10.3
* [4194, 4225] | -0.9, 9.98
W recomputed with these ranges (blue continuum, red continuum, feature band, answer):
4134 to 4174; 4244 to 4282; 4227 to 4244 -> 0.23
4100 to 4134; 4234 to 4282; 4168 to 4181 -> -0.43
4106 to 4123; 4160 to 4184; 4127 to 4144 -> 0.23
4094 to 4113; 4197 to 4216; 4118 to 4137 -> -2.09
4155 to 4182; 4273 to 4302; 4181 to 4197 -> -0.14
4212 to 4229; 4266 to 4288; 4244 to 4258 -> 0.51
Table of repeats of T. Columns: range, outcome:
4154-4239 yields 9.346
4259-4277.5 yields 9.834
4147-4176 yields 9.64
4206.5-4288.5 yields 9.305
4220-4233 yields 9.74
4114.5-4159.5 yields 9.45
